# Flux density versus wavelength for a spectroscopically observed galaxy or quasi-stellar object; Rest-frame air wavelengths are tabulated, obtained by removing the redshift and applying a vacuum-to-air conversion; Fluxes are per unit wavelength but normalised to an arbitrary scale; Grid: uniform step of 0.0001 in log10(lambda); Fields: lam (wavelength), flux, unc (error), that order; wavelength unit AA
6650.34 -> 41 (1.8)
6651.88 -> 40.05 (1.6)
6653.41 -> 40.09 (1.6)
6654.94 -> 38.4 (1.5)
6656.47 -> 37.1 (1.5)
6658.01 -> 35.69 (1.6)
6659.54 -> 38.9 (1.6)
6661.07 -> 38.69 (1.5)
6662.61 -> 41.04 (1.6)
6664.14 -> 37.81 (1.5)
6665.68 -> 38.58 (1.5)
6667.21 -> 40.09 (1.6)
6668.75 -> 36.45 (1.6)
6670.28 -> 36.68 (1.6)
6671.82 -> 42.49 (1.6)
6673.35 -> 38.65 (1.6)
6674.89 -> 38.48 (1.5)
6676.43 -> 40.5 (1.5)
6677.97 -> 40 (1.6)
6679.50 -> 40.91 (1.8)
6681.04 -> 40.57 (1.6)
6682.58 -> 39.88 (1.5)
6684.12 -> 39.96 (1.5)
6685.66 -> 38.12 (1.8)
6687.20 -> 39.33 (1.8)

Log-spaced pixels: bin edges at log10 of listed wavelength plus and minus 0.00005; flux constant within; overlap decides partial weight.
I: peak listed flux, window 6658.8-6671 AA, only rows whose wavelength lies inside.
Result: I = 41.04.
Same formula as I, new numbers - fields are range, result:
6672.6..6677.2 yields 40.5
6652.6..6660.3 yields 40.09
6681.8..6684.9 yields 39.96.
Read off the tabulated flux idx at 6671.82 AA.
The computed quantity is 42.49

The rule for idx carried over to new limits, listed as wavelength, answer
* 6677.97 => 40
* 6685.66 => 38.12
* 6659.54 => 38.9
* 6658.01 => 35.69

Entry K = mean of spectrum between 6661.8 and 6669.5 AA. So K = 38.8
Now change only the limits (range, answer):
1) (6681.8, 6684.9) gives 39.9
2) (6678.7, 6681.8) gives 40.8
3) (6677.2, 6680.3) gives 40.5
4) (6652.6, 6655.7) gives 39.3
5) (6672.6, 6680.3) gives 39.7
